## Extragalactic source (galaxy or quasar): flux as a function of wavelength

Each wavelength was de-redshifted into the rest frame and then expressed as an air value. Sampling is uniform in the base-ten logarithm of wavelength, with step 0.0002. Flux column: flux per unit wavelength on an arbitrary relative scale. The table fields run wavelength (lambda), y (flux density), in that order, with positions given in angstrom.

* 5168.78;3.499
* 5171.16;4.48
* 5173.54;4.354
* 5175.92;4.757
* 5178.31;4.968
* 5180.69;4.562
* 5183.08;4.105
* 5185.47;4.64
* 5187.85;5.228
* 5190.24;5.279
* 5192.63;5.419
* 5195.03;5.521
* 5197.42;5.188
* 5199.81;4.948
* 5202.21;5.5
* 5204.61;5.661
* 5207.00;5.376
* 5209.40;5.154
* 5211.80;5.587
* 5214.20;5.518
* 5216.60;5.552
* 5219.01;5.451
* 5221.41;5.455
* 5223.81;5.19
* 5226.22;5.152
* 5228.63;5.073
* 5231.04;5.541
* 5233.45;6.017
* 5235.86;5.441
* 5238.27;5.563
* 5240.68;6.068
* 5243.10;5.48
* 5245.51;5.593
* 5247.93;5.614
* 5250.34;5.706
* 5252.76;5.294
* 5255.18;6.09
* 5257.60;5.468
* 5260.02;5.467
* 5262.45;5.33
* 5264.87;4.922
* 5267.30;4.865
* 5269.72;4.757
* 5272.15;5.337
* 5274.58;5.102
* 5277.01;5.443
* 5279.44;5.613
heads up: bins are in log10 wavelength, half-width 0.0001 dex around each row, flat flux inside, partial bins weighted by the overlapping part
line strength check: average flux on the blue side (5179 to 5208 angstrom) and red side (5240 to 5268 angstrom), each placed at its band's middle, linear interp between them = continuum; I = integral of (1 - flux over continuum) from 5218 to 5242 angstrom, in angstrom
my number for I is -0.69 angstrom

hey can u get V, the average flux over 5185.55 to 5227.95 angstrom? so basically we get 5.34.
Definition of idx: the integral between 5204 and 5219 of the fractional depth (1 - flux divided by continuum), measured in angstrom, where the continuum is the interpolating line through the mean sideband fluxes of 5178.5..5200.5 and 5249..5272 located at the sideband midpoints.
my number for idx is -1.1 angstrom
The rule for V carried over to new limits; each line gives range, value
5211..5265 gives 5.51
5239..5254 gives 5.63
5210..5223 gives 5.49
